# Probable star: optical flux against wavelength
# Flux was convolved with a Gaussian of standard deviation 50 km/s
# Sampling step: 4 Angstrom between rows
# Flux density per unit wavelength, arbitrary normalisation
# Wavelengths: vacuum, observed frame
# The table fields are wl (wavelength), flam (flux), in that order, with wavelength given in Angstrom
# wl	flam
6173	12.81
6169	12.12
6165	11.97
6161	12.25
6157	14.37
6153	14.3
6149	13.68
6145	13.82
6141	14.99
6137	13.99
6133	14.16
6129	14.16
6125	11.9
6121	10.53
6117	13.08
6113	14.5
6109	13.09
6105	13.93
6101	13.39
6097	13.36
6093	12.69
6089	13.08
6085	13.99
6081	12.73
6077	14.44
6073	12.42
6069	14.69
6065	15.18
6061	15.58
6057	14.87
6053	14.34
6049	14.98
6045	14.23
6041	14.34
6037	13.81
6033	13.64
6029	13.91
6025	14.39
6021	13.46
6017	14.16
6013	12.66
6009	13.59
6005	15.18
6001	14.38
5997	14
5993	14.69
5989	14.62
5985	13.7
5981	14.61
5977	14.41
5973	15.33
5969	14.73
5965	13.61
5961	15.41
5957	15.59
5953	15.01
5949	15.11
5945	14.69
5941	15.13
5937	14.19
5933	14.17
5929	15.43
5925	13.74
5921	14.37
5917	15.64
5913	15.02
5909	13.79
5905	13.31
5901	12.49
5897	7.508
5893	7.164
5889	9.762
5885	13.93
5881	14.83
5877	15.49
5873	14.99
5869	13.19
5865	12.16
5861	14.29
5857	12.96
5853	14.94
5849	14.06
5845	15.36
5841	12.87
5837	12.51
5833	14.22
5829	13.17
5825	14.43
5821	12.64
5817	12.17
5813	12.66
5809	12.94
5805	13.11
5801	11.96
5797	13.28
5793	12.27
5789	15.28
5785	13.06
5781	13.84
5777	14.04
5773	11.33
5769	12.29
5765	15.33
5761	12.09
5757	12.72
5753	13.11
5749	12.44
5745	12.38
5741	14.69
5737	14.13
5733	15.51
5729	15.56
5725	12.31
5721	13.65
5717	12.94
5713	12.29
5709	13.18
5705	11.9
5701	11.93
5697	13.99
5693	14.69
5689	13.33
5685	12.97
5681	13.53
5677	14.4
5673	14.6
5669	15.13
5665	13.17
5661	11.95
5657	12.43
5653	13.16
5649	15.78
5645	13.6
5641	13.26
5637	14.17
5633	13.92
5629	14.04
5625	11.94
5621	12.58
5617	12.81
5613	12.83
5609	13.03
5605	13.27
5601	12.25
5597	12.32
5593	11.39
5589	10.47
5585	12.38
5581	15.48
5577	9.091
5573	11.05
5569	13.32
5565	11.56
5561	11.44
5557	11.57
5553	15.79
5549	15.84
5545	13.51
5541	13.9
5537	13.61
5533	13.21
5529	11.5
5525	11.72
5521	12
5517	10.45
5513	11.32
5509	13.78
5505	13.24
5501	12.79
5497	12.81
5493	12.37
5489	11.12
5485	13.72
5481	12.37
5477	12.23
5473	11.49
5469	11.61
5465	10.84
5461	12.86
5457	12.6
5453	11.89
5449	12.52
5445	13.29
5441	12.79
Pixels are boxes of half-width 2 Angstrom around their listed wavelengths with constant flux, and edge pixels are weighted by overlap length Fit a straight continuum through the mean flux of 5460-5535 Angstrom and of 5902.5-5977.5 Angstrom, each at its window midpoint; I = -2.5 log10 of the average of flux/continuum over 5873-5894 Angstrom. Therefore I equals 0.13 mag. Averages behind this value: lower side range 12.2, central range 12.7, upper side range 14.7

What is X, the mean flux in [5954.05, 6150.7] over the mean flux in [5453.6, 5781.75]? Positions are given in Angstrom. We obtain 1.08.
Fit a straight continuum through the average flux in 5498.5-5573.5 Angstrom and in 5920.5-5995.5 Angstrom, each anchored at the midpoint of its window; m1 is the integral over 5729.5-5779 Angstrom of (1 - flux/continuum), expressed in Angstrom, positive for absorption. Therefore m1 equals 1.2 Angstrom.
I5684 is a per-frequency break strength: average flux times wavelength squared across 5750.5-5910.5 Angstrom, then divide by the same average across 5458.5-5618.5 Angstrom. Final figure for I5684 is 1.2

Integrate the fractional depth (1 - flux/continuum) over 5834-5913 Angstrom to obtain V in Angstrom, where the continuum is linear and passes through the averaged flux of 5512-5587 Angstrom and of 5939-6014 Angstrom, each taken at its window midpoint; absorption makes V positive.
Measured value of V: 6.1 Angstrom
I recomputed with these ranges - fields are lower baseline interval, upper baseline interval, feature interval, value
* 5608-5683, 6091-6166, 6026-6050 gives -0.06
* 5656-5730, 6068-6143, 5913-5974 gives -0.11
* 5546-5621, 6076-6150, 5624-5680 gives -0.09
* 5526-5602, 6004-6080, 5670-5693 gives -0.07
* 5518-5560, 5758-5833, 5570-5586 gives 0.09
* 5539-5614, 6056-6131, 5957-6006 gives -0.10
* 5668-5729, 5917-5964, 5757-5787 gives 0.06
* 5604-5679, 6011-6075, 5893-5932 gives 0.06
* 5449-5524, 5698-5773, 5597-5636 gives -0.02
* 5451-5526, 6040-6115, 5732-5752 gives -0.06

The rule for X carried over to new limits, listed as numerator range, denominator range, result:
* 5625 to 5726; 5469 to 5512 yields 1.07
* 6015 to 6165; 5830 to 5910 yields 1.06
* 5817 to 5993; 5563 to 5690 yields 1.07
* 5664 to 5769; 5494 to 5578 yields 1.07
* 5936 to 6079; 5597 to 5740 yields 1.07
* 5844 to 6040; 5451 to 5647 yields 1.11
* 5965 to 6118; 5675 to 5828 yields 1.06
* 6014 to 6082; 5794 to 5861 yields 1.06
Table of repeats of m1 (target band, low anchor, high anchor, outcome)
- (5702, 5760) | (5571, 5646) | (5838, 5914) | -2.25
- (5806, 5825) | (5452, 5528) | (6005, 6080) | 0.74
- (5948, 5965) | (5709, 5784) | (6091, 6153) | -2.14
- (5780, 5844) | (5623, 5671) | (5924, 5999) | 4.31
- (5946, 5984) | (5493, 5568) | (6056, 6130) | -4.19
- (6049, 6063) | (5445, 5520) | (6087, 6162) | -1.70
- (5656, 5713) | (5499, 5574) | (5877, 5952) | -1.50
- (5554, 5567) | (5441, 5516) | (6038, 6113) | 0.76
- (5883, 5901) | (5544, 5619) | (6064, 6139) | 4.36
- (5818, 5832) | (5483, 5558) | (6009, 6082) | 0.21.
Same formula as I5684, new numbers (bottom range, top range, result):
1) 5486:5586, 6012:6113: 1.32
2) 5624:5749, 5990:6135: 1.16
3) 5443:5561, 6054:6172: 1.33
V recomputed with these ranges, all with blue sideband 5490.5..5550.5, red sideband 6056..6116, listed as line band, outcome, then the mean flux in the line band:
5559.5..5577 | 1.8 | 11.5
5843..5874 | -1.3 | 14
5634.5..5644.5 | -0.6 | 13.7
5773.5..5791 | -0.7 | 13.8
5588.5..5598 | 1.1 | 11.4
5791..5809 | 0.8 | 12.7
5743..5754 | 0.5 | 12.6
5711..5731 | -0.3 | 13.3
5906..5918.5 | -1.1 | 14.7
